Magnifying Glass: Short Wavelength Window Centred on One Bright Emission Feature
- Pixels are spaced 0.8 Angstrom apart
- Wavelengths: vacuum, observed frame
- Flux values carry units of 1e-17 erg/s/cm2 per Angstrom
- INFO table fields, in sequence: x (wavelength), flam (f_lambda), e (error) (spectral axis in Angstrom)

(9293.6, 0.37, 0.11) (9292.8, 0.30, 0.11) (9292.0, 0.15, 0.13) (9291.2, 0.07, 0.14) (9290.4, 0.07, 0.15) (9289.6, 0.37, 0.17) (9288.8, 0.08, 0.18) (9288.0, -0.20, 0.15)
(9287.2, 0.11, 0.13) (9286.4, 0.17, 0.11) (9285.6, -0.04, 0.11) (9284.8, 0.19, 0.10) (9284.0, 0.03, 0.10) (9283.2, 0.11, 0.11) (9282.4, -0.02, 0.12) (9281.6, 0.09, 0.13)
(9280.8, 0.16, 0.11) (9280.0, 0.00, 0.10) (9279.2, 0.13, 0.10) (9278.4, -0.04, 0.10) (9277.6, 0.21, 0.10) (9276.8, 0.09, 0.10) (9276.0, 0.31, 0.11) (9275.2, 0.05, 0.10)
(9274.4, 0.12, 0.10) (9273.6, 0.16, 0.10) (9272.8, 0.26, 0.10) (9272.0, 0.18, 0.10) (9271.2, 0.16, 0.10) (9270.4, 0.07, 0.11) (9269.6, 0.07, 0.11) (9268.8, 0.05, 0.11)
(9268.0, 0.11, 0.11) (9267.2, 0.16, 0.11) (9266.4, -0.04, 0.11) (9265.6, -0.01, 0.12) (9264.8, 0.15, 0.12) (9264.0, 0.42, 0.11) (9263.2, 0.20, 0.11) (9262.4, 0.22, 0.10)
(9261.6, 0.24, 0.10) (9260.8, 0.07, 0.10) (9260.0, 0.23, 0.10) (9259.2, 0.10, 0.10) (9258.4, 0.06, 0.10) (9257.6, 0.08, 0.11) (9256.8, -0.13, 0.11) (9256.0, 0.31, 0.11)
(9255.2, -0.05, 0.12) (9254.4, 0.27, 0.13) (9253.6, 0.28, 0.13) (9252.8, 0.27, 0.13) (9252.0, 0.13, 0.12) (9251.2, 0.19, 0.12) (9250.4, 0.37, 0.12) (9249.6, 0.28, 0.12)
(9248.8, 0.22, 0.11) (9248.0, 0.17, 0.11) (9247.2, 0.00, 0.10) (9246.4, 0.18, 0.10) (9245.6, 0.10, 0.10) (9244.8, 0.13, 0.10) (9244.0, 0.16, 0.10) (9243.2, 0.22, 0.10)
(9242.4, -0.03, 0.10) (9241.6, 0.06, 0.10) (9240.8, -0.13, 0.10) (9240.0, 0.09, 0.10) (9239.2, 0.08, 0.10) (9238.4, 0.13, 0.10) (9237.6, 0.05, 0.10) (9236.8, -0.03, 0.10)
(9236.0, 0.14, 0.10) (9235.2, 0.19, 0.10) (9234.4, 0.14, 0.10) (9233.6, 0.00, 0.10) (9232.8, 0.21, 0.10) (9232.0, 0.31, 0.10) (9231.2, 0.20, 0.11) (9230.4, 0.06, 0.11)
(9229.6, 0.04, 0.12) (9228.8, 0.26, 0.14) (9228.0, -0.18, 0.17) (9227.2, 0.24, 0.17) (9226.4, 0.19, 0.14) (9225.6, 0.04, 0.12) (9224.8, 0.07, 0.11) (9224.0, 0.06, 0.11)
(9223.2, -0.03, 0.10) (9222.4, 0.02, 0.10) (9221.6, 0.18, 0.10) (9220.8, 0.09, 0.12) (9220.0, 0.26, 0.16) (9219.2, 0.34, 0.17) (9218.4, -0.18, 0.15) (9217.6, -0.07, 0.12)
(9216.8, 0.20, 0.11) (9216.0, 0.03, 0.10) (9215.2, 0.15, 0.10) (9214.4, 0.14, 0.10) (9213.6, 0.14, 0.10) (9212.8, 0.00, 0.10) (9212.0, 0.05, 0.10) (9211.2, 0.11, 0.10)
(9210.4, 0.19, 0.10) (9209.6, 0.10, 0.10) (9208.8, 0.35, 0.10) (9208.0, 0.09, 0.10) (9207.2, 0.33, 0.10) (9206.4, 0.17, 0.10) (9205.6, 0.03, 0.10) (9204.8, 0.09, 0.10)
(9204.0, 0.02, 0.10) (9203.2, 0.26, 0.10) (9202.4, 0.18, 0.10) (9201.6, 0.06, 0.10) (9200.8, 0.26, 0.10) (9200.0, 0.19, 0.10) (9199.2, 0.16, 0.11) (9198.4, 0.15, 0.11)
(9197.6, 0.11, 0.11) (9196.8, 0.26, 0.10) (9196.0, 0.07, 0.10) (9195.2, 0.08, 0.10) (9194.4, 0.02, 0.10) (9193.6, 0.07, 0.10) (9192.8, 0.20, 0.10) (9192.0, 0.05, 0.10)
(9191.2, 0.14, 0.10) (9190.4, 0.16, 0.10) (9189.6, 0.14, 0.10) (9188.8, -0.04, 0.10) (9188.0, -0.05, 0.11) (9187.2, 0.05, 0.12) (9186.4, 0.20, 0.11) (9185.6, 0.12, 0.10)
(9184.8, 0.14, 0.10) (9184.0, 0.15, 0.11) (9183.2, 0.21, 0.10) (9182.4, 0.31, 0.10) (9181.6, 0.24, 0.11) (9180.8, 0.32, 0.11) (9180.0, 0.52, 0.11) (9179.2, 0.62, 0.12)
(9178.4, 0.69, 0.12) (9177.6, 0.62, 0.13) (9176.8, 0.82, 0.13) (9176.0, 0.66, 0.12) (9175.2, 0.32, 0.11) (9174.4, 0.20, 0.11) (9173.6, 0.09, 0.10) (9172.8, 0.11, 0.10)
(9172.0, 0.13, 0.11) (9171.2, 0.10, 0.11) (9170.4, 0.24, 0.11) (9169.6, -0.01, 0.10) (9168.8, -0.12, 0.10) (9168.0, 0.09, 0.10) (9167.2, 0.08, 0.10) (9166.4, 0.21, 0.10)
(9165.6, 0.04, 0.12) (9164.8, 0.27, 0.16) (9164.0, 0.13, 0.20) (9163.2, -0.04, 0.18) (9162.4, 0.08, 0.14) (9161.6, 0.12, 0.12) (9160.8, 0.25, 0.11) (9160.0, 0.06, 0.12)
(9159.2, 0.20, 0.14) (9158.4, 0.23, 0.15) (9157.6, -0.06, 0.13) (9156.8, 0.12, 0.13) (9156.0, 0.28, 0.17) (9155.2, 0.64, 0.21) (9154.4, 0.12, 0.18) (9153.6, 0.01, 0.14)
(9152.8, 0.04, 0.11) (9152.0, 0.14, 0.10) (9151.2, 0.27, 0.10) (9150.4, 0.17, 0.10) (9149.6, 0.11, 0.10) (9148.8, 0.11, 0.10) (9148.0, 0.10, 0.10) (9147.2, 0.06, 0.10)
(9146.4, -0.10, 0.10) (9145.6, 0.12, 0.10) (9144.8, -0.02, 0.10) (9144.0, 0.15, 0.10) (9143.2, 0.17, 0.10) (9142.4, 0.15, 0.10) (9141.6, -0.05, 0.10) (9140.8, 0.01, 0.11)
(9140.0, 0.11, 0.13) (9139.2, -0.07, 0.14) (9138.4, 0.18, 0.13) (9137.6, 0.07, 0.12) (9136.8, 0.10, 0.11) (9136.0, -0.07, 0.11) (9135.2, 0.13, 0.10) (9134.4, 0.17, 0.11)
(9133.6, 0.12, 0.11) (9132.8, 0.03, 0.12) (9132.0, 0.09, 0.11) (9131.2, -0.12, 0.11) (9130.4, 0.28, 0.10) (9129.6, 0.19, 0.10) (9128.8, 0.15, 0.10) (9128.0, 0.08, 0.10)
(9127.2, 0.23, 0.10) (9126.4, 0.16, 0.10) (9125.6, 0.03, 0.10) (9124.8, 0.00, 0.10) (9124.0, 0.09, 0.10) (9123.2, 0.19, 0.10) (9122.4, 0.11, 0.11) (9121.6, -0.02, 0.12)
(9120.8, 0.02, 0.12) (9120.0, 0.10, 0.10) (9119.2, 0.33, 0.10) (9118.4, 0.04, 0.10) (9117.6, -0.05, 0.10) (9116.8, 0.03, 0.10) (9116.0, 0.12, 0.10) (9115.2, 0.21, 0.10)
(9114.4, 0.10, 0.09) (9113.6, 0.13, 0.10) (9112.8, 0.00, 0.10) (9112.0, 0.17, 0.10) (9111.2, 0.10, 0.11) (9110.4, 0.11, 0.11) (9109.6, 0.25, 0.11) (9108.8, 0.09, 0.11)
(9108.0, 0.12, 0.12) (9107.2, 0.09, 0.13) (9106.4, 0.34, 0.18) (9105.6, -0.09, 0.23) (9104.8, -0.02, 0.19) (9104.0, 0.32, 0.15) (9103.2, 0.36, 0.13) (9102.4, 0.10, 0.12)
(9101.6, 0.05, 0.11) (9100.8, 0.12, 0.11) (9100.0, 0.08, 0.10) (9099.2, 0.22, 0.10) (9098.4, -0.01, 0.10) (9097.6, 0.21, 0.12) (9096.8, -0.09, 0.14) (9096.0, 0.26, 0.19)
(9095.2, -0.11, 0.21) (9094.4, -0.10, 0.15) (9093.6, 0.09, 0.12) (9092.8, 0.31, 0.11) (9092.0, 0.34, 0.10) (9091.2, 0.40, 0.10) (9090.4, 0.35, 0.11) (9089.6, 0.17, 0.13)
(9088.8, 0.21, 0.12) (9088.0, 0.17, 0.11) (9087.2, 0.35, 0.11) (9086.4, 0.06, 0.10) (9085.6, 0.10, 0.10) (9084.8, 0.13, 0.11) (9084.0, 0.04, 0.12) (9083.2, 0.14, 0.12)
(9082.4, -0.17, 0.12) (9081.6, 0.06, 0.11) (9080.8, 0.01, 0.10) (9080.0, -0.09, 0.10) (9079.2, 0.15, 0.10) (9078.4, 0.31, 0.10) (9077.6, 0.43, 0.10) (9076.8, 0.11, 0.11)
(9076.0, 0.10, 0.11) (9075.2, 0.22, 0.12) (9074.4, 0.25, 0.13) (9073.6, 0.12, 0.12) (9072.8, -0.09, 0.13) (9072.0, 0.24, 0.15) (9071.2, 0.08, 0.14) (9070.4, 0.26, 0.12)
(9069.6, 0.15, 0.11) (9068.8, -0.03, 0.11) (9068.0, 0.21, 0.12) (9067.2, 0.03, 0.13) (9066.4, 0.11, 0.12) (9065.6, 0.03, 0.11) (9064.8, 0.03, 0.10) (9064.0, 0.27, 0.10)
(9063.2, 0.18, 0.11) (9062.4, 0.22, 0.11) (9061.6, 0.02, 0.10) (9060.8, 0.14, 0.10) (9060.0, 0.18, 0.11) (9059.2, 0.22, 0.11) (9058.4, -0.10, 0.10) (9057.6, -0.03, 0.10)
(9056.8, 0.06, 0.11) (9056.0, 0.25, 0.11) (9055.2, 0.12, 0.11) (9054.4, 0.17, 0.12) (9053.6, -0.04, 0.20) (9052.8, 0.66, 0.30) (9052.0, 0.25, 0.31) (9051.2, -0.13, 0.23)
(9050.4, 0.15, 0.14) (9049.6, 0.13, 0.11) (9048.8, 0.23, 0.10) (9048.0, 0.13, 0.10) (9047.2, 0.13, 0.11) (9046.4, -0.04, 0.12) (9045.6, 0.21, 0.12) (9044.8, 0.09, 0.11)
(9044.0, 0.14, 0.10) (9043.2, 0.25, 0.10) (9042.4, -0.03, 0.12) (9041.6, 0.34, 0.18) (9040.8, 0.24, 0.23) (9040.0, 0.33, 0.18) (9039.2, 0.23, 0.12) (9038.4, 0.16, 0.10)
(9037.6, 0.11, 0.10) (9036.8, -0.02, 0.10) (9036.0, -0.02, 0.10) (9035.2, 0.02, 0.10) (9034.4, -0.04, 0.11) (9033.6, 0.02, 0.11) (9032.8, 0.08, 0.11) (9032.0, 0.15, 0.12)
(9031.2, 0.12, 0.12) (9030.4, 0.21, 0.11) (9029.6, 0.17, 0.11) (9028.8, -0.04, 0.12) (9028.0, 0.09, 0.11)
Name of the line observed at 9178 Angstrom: [O III] 5007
